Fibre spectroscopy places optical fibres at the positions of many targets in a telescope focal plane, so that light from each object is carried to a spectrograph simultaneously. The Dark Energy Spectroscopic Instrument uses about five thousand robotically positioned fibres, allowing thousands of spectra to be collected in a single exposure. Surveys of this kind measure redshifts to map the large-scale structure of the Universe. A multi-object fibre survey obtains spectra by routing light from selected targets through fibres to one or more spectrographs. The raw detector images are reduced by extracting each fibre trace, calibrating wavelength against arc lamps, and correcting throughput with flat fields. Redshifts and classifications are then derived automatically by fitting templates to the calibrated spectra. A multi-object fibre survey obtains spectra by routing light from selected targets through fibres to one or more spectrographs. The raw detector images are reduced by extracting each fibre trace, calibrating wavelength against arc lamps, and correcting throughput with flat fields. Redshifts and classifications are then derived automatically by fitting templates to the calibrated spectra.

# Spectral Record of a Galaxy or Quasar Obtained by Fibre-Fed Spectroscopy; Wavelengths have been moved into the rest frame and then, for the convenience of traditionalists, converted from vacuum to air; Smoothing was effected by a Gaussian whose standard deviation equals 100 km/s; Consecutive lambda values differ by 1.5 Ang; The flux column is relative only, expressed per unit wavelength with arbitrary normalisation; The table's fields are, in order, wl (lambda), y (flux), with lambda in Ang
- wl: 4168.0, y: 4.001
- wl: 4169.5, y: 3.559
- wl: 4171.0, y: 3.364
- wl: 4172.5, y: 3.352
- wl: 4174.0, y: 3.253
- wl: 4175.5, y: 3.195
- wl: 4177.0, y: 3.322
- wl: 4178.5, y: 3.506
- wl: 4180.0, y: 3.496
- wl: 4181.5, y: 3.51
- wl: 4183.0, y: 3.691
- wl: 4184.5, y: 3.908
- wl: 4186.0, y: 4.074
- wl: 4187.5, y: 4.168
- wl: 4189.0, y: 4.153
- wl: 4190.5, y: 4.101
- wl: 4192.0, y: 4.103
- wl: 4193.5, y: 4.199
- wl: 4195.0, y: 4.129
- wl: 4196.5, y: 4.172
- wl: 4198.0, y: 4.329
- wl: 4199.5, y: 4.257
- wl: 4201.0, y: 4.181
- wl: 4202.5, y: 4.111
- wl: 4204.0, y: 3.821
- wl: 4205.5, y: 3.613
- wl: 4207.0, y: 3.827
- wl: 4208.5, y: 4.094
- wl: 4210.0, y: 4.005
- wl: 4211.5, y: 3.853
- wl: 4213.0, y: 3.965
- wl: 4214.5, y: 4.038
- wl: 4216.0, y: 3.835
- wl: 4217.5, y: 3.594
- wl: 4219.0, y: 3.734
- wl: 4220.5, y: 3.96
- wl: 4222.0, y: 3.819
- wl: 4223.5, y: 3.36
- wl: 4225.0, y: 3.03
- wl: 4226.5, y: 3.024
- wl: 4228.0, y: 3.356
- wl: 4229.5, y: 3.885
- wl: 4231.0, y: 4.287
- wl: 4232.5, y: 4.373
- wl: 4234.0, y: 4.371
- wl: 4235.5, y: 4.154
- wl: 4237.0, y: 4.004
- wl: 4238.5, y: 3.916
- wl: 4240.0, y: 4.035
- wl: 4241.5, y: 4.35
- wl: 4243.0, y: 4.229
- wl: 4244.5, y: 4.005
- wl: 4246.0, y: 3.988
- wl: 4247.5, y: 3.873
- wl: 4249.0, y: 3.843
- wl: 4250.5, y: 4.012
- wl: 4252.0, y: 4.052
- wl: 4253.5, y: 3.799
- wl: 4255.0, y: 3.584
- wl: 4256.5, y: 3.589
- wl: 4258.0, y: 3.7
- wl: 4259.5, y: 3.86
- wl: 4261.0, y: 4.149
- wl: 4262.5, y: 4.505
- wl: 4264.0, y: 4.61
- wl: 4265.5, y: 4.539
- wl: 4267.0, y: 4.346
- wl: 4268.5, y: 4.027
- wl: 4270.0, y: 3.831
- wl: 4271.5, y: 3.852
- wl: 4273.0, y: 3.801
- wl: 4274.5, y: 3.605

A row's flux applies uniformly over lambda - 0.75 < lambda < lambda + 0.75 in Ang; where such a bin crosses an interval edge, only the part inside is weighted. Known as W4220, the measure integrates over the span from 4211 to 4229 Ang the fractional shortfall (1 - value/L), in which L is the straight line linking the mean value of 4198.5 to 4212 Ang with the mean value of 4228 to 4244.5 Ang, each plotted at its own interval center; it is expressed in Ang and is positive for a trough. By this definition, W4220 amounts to 1.8 Ang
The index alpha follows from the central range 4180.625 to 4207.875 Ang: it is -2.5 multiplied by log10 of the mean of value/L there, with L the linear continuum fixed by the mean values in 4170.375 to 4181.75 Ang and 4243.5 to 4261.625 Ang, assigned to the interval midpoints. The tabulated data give -0.153 mag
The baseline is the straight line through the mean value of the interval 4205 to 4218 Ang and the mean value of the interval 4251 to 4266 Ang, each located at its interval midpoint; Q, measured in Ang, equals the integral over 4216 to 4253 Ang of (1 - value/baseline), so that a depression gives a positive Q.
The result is 0.7 Ang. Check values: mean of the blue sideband 3.88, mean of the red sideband 4.03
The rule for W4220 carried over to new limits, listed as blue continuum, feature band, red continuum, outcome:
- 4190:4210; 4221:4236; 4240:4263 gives 0.9 Ang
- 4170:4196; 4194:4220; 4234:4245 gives -0.5 Ang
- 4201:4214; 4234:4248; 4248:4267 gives -0.3 Ang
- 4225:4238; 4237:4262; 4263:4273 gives 0.5 Ang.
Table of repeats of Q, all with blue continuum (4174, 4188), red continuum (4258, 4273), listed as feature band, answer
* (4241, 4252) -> -0.02 Ang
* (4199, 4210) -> -0.63 Ang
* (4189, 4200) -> -1.41 Ang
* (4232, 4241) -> -0.40 Ang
